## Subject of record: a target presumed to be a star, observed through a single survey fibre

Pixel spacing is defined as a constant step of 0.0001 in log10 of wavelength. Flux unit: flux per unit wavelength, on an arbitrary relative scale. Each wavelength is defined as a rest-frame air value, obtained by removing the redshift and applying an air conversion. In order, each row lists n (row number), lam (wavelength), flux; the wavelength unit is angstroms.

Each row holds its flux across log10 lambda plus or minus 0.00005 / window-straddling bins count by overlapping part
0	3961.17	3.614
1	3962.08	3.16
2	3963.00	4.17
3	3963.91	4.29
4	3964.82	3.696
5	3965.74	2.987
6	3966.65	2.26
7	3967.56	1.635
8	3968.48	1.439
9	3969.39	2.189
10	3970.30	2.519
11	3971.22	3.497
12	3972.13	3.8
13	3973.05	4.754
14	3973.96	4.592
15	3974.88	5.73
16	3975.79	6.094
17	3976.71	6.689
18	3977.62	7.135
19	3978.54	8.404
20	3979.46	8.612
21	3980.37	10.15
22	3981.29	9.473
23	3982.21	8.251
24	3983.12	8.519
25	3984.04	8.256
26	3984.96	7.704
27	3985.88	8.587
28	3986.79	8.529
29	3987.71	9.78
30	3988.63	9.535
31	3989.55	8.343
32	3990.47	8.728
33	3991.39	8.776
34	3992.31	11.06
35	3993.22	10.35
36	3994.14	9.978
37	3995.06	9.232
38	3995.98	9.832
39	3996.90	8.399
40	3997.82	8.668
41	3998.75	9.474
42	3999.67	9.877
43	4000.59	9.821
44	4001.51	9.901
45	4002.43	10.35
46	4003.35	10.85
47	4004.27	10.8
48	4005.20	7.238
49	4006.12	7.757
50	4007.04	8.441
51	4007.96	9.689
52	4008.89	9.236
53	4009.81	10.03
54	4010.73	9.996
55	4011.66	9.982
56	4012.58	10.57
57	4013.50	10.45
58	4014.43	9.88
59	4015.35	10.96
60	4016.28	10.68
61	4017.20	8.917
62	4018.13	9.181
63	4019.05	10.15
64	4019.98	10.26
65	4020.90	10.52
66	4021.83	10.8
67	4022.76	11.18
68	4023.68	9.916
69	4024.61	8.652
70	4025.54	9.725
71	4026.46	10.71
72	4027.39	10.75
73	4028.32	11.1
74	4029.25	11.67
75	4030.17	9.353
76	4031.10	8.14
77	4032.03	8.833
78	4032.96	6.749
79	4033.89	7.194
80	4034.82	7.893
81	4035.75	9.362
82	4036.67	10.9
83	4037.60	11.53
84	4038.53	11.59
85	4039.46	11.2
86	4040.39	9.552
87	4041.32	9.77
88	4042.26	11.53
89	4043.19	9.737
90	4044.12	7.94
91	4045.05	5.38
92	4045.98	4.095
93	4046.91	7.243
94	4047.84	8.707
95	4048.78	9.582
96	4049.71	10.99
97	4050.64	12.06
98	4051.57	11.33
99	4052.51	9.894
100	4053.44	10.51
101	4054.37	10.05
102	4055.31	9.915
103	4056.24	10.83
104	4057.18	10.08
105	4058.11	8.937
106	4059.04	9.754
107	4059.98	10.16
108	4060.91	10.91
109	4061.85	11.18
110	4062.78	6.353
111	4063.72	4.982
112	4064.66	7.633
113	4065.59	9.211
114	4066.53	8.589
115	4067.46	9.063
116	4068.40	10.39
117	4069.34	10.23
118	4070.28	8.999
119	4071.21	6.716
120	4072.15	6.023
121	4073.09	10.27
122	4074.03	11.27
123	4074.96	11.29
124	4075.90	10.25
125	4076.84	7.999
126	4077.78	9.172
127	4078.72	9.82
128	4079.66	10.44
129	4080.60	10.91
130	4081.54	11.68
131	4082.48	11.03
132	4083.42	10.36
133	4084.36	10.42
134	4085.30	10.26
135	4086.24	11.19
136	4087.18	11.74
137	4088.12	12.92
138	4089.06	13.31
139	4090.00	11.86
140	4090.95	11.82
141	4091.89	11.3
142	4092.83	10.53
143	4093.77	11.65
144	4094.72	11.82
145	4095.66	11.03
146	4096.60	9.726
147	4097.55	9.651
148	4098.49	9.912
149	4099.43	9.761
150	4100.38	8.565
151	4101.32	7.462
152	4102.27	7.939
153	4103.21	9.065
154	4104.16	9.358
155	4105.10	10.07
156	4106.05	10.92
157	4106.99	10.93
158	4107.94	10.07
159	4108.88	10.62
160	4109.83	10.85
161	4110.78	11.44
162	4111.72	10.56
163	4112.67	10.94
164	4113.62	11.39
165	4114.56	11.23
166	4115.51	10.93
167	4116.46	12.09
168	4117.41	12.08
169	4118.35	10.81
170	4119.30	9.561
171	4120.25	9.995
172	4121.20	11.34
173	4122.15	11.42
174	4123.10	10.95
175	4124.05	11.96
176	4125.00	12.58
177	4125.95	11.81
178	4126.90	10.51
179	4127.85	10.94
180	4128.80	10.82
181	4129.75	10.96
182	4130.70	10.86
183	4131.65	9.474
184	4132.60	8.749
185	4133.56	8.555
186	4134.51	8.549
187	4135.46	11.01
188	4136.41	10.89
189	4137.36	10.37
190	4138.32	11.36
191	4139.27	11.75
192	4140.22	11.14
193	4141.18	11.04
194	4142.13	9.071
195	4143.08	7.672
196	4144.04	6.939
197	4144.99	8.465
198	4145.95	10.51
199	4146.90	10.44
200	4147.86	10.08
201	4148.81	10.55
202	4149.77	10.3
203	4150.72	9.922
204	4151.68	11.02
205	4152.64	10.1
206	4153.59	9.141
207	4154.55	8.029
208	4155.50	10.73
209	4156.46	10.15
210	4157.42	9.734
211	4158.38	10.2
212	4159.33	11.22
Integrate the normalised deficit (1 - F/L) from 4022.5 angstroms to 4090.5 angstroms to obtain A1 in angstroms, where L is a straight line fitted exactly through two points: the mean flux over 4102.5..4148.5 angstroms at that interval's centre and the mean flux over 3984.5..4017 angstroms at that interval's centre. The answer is 1.5 angstroms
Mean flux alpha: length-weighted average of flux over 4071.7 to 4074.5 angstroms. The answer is 9.23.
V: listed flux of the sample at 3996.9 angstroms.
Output 8.399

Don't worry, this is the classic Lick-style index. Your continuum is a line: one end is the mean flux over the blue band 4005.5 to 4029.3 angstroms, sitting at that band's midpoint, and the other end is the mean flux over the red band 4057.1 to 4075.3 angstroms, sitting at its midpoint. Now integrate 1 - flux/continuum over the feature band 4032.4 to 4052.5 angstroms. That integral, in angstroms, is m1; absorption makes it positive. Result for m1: 0.53 angstroms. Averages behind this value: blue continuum 10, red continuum 9.07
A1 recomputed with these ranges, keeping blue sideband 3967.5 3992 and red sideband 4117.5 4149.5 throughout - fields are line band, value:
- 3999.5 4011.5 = -3.41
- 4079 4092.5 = -3.02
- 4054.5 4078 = -1.08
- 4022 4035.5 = -2.54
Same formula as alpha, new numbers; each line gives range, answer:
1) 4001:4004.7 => 10.5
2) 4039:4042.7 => 10.5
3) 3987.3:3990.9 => 9.08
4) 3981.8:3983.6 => 8.41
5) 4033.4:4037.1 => 8.82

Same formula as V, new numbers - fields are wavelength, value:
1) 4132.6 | 8.749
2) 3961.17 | 3.614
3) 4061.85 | 11.18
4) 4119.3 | 9.561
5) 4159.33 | 11.22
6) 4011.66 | 9.982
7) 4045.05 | 5.38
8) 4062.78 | 6.353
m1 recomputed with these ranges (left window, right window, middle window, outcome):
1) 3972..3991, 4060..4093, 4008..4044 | -4.64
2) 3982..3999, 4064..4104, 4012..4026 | -1.14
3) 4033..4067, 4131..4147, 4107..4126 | -2.88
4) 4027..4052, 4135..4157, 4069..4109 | -2.23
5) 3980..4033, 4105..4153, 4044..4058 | 0.94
